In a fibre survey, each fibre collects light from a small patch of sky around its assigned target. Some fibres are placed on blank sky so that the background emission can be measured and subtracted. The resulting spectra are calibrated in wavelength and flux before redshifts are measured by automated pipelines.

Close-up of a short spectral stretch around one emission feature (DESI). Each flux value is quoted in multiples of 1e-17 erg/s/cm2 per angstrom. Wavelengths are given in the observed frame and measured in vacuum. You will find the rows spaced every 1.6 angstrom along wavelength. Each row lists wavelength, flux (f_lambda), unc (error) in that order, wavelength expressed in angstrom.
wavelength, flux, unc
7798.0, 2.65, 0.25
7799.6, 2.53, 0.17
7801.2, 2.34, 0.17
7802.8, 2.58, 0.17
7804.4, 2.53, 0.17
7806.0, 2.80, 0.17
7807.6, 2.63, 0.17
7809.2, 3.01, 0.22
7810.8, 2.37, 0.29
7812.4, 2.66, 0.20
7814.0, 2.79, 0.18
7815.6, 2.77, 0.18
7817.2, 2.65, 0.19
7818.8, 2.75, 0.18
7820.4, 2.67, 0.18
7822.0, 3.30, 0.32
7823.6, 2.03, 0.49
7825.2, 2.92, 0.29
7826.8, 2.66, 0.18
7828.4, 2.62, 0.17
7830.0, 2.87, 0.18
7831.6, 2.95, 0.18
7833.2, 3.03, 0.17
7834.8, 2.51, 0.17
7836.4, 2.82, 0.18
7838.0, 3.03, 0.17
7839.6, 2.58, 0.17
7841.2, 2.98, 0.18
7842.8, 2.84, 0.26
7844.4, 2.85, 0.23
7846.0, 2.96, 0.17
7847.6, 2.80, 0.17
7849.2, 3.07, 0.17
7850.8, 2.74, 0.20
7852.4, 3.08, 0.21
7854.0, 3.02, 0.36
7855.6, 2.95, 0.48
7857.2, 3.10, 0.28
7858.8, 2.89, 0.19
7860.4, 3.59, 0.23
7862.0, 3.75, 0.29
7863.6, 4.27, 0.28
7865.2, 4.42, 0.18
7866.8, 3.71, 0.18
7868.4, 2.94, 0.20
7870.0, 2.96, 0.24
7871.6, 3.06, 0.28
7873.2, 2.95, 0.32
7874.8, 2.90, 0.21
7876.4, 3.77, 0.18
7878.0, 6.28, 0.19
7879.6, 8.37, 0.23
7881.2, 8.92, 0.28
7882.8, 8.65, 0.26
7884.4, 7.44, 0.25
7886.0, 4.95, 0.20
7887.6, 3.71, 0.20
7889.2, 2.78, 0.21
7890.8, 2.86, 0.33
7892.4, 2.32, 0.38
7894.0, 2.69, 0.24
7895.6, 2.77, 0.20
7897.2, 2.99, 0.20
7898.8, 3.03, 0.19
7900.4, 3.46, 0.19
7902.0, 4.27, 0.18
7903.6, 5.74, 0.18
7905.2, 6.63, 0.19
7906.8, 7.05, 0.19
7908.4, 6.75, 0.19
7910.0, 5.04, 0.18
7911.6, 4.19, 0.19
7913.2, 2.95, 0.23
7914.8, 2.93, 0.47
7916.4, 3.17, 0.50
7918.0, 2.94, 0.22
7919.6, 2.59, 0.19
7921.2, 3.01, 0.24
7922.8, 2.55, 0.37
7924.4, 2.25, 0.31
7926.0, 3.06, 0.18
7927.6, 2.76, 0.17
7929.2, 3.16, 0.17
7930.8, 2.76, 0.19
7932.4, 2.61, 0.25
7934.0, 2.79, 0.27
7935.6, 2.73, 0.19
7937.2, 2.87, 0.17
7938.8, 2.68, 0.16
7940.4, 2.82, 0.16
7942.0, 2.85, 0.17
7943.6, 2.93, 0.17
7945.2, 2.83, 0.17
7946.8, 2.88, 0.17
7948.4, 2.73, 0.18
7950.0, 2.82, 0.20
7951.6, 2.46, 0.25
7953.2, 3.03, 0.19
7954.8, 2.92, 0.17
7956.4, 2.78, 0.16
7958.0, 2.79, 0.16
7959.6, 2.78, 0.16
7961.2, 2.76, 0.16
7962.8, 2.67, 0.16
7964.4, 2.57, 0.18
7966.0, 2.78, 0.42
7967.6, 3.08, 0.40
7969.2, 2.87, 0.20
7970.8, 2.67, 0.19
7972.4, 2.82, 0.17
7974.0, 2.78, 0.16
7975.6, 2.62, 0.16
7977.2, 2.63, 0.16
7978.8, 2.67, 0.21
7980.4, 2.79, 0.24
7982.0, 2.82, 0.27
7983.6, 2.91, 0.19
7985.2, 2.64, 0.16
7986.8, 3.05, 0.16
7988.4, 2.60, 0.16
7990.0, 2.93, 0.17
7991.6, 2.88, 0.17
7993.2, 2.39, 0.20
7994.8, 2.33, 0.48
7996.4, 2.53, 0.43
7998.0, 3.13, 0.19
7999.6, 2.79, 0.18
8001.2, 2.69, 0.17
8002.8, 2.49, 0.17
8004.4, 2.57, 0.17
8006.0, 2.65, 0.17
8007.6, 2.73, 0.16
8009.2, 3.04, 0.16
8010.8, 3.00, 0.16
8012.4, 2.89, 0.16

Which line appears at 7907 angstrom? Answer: [N II] 6583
